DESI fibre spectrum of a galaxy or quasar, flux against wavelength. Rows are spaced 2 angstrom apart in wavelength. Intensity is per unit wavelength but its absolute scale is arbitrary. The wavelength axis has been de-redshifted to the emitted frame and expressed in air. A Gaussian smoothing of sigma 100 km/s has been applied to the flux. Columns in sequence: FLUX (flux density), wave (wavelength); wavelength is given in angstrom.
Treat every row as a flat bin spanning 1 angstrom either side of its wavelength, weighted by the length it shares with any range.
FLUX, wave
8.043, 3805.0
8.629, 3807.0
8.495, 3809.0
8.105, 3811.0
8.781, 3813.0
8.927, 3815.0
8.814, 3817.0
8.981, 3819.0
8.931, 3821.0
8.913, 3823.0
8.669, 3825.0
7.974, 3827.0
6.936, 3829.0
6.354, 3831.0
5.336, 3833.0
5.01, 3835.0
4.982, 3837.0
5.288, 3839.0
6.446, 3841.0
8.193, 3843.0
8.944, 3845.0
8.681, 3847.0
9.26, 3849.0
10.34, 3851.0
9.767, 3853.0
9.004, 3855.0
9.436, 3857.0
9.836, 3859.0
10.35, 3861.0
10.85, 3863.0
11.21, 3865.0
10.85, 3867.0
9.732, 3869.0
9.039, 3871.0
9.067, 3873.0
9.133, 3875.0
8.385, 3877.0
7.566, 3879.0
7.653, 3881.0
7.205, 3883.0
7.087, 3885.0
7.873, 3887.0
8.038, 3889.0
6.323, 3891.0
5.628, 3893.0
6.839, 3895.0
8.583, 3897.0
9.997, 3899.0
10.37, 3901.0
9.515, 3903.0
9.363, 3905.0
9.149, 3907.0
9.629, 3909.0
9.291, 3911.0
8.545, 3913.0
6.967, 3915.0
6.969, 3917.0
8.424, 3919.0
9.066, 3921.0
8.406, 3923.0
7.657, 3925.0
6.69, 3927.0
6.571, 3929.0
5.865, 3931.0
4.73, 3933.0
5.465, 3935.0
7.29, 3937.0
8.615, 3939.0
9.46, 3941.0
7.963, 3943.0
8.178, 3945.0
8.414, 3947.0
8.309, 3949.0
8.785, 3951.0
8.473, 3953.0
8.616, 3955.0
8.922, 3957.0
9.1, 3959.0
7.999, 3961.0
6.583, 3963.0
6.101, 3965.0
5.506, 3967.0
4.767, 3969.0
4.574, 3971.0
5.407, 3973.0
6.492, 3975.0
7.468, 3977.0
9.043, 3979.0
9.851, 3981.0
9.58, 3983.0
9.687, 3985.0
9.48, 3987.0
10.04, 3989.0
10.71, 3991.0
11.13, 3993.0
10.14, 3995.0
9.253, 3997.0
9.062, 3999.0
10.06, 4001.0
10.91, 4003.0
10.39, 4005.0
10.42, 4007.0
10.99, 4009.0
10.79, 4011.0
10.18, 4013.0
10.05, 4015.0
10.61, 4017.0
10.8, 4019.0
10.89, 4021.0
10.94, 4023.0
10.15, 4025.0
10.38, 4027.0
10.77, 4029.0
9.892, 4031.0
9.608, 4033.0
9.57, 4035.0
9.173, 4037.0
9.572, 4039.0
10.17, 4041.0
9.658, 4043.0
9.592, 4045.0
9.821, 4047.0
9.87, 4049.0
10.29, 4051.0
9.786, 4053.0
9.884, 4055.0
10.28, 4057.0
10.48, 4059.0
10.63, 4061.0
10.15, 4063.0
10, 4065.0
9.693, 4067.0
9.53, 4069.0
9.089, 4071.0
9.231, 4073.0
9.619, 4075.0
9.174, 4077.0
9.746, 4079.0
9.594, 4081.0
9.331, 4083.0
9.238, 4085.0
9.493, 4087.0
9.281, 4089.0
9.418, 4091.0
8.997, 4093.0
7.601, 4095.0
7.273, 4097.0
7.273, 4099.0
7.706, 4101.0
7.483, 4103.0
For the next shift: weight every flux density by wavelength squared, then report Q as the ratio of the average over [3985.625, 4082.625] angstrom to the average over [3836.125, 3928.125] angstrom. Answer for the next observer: 1.3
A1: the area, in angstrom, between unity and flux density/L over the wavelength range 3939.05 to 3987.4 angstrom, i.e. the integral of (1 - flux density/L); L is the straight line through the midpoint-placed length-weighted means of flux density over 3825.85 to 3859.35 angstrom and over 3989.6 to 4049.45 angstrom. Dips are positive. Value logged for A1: 7.9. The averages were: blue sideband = 7.72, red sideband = 10.2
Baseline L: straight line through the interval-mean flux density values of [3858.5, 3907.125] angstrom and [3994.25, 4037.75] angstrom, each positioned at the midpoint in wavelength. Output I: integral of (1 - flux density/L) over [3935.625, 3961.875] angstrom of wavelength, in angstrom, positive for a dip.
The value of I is 2.9 angstrom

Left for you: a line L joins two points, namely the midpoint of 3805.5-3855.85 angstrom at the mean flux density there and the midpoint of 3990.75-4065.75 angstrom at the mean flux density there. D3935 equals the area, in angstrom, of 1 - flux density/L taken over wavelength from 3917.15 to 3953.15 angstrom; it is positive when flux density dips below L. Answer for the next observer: 5.9 angstrom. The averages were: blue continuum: 7.99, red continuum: 10.2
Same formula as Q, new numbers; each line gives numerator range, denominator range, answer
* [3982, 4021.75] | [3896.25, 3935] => 1.32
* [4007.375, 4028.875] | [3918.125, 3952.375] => 1.44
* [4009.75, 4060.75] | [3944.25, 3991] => 1.32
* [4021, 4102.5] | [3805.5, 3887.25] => 1.26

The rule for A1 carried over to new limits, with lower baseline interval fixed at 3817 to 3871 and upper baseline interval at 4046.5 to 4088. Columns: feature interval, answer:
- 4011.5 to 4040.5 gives -2.1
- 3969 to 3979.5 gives 3.3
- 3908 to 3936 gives 4.6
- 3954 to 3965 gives 1.3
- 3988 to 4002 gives -1.1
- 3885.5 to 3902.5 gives 1.5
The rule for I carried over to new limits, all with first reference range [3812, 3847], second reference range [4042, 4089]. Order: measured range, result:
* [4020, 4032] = -1.5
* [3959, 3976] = 5.2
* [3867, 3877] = -1.8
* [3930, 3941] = 2.4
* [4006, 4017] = -1.5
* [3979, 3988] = -0.6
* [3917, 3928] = 0.6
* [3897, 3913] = -2.4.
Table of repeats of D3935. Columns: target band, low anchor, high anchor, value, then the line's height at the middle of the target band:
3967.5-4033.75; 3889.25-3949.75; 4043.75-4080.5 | -3.4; 9.01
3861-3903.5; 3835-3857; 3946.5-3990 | -3.6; 7.97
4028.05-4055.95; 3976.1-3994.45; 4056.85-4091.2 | -0.5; 9.67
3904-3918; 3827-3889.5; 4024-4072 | 0.3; 8.76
